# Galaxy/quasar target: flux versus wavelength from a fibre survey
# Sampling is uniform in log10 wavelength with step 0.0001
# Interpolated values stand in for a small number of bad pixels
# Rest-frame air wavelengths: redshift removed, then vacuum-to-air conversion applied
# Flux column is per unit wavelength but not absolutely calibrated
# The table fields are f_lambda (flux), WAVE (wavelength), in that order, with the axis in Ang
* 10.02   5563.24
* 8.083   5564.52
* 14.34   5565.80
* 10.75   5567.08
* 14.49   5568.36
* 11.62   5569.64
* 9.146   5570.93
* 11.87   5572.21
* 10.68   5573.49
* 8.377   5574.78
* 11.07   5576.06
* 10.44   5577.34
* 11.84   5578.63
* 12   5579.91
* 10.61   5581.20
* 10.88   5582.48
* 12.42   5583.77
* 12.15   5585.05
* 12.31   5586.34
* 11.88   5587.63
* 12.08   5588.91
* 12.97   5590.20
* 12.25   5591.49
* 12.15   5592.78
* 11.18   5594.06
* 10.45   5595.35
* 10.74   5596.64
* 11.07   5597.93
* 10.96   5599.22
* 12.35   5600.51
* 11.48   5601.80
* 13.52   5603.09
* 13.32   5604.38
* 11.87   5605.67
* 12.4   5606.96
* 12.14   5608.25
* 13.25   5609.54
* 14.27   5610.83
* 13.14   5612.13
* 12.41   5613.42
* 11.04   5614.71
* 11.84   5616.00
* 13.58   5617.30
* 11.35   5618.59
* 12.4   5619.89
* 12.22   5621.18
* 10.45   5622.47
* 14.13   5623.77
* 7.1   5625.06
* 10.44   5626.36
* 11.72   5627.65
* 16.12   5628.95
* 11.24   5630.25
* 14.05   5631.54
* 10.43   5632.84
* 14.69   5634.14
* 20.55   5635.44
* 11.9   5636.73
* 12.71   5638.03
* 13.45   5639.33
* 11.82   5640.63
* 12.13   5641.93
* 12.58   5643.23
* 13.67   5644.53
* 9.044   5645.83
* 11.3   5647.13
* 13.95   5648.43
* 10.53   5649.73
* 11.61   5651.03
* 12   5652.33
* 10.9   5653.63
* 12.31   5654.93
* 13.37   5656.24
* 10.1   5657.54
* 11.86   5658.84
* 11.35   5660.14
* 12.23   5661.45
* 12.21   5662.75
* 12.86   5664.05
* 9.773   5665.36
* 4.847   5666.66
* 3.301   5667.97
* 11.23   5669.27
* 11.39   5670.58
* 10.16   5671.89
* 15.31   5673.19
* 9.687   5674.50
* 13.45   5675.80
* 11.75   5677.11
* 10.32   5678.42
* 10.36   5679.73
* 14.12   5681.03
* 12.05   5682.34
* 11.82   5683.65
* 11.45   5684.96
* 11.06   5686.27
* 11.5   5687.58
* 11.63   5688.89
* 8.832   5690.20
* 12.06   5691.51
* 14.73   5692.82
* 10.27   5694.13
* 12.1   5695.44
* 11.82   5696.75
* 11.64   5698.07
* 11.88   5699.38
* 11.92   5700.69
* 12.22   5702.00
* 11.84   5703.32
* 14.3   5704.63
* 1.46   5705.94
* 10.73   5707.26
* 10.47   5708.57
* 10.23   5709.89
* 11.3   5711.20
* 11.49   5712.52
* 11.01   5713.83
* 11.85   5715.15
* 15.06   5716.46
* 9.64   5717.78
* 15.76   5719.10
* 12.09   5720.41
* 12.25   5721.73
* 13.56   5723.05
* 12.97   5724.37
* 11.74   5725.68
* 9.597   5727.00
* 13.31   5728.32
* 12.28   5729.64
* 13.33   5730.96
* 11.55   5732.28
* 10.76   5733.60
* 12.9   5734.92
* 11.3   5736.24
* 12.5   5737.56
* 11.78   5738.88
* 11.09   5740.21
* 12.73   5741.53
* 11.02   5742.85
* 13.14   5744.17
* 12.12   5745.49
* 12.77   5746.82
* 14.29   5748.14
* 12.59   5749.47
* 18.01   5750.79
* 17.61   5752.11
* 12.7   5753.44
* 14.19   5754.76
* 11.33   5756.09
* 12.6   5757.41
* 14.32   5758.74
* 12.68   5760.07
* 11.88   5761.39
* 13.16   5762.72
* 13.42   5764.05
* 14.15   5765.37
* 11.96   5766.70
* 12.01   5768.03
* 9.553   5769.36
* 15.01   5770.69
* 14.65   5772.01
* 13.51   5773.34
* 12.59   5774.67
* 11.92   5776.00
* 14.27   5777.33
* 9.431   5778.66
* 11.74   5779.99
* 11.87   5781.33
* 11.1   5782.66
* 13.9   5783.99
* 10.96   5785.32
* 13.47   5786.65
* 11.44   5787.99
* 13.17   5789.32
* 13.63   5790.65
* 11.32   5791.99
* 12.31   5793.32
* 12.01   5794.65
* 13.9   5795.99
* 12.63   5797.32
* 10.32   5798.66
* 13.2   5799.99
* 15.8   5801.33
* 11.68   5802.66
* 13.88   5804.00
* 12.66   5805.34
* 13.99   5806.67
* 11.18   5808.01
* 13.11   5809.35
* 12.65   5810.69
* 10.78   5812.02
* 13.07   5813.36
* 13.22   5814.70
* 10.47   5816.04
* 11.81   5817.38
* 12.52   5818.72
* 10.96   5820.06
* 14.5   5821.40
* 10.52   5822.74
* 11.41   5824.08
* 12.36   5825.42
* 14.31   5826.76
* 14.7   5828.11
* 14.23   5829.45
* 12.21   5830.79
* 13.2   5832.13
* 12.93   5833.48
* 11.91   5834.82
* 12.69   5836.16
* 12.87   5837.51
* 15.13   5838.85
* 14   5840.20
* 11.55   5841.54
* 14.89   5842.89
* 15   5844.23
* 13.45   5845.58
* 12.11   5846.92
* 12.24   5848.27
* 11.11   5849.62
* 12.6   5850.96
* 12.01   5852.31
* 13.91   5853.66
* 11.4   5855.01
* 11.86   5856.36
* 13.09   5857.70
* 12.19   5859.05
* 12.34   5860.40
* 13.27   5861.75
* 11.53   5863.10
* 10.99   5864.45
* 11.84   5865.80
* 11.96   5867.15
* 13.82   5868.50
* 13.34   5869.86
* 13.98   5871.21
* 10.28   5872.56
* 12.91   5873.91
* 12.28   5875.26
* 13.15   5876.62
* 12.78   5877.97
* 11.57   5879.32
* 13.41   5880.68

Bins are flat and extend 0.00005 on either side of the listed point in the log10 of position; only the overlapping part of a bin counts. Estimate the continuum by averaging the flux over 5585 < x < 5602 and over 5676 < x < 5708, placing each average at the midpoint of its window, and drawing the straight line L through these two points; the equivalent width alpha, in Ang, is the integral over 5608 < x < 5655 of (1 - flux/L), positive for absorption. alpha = -3.4 Ang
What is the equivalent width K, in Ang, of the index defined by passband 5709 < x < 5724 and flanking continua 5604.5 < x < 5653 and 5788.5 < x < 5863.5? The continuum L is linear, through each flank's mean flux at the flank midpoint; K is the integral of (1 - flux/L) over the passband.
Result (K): 0.43 Ang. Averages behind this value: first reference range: 12.4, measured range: 12.2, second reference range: 12.7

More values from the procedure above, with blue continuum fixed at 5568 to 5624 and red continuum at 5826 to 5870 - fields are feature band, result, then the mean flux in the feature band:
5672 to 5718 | 2.92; 11.5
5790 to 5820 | 0.40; 12.5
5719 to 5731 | -0.14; 12.5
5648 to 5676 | 2.46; 11.1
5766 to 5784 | 0.32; 12.3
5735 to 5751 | -0.25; 12.6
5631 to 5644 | -1.52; 13.4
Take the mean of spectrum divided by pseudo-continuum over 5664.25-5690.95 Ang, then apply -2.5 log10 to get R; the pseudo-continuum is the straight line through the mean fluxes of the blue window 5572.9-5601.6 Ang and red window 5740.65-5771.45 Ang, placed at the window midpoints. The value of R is 0.152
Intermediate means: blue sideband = 11.4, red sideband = 13.2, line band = 10.7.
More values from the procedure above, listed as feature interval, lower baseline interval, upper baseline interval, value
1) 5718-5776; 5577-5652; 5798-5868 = -0.03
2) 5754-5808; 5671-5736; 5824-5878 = -0.03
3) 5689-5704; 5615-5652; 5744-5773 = 0.10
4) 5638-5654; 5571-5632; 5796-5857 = 0.01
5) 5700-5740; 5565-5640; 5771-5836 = 0.06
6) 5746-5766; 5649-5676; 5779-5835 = -0.15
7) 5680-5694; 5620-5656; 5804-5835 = 0.05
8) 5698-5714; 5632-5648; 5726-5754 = 0.18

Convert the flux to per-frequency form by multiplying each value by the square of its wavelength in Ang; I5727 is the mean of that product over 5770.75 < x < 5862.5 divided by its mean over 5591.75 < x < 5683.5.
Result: 1.14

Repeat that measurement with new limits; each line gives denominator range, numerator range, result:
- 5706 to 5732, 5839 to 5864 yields 1.13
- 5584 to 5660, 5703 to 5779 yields 1.06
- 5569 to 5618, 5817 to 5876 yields 1.18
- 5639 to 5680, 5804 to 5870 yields 1.20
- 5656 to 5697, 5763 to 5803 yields 1.17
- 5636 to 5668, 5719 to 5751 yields 1.12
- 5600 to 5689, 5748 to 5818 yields 1.13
